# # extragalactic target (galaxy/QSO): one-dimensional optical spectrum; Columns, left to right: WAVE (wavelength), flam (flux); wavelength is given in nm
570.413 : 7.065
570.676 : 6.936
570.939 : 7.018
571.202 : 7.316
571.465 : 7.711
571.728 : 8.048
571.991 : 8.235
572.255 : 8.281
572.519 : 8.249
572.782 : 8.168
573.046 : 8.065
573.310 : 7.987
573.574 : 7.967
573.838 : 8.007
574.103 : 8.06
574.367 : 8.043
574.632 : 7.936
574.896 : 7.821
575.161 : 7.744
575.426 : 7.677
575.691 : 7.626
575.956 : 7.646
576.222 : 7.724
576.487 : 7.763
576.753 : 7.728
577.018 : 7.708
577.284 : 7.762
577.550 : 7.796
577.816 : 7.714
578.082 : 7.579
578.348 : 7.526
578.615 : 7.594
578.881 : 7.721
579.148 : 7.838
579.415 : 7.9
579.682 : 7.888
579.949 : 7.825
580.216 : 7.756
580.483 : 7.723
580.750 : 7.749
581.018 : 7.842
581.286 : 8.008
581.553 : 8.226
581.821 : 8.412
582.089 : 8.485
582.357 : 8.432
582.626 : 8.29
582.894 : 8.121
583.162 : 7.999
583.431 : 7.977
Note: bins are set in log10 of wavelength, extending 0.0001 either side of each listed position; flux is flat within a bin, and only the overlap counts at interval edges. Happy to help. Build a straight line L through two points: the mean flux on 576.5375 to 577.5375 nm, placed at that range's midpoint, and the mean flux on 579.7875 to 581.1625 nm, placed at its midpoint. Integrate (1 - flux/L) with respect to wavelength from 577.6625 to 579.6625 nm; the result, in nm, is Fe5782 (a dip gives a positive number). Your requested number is 0.01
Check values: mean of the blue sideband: 7.74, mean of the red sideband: 7.78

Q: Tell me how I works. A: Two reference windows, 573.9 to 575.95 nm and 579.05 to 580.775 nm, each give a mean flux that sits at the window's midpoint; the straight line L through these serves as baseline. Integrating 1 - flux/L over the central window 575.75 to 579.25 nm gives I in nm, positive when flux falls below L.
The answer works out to 0.06 nm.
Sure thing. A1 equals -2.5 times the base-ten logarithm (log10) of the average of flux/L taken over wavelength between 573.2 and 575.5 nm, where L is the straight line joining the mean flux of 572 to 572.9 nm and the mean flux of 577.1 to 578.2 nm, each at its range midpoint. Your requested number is 0.02 mag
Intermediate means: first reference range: 8.23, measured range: 7.92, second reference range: 7.71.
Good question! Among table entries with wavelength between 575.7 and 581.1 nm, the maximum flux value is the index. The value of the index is 7.9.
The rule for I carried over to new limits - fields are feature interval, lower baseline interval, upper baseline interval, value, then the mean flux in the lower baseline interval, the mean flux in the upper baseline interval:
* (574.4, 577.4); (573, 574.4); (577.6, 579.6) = 0.048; 8.02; 7.7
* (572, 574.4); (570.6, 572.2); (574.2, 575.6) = -0.117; 7.6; 7.85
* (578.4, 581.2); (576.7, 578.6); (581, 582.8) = 0.069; 7.68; 8.27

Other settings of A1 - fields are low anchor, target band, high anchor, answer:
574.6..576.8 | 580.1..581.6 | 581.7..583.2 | 0.04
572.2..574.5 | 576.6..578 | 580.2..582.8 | 0.05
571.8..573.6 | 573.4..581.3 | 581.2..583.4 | 0.05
